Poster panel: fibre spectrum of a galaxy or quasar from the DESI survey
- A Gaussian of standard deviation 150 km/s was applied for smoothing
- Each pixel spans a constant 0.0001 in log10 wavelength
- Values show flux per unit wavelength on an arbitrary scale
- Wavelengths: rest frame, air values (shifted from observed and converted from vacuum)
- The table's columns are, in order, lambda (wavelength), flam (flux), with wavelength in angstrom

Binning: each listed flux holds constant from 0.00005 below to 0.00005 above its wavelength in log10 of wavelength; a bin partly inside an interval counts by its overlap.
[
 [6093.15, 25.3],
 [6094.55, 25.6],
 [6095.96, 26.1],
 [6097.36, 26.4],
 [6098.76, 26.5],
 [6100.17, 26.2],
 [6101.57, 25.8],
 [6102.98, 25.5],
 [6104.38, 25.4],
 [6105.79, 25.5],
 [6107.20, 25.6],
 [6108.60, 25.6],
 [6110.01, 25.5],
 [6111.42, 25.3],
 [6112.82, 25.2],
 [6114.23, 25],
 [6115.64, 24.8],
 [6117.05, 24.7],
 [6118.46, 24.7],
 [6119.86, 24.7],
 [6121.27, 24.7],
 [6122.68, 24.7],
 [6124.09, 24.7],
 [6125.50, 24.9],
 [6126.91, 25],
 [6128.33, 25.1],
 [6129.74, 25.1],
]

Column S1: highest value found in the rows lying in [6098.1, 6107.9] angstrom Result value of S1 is 26.5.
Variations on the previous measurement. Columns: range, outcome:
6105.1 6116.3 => 25.6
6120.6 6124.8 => 24.7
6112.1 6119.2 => 25.2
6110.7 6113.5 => 25.3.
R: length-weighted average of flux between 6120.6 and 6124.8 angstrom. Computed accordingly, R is 24.7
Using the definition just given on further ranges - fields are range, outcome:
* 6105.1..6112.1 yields 25.5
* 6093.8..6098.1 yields 26.1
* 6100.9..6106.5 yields 25.5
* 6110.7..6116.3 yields 25.1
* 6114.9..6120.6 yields 24.7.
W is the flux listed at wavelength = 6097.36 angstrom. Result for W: 26.4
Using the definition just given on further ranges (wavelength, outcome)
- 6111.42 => 25.3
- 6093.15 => 25.3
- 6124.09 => 24.7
